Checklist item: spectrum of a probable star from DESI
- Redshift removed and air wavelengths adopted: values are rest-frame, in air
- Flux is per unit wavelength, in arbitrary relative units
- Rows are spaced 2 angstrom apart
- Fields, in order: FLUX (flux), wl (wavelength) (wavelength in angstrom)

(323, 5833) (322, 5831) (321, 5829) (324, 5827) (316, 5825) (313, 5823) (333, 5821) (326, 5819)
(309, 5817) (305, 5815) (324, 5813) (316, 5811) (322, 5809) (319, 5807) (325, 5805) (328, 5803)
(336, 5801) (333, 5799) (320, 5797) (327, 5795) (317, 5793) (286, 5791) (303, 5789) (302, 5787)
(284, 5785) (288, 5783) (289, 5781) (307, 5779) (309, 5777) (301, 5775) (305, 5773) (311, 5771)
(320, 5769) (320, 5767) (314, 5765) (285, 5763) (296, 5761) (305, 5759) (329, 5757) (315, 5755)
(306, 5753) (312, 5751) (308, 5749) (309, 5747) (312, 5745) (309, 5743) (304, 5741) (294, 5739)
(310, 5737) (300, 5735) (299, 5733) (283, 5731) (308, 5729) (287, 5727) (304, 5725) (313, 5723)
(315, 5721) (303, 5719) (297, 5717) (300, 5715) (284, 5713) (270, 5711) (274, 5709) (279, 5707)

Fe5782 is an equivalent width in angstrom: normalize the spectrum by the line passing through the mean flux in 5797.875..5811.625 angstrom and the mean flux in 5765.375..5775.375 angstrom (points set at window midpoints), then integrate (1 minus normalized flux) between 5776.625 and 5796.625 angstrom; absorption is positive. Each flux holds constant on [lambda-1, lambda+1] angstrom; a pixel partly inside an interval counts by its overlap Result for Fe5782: 1.1 angstrom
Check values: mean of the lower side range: 312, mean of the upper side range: 326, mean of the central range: 302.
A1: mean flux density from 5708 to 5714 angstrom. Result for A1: 276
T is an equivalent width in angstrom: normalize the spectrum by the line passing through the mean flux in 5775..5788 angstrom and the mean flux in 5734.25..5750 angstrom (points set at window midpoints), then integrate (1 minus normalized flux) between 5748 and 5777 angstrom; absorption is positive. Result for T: -0.8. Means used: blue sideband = 306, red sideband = 297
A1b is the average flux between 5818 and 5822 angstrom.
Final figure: 330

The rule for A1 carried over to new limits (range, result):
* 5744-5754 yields 309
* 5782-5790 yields 294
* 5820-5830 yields 321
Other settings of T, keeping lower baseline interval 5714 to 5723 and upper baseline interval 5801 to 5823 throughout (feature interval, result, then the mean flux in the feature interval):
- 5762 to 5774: 0.16 angstrom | 309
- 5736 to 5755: 0.12 angstrom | 308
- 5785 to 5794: 0.49 angstrom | 300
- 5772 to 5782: 0.40 angstrom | 302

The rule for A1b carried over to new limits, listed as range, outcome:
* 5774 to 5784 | 299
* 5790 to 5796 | 310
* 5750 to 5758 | 316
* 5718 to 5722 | 309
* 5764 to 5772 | 316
